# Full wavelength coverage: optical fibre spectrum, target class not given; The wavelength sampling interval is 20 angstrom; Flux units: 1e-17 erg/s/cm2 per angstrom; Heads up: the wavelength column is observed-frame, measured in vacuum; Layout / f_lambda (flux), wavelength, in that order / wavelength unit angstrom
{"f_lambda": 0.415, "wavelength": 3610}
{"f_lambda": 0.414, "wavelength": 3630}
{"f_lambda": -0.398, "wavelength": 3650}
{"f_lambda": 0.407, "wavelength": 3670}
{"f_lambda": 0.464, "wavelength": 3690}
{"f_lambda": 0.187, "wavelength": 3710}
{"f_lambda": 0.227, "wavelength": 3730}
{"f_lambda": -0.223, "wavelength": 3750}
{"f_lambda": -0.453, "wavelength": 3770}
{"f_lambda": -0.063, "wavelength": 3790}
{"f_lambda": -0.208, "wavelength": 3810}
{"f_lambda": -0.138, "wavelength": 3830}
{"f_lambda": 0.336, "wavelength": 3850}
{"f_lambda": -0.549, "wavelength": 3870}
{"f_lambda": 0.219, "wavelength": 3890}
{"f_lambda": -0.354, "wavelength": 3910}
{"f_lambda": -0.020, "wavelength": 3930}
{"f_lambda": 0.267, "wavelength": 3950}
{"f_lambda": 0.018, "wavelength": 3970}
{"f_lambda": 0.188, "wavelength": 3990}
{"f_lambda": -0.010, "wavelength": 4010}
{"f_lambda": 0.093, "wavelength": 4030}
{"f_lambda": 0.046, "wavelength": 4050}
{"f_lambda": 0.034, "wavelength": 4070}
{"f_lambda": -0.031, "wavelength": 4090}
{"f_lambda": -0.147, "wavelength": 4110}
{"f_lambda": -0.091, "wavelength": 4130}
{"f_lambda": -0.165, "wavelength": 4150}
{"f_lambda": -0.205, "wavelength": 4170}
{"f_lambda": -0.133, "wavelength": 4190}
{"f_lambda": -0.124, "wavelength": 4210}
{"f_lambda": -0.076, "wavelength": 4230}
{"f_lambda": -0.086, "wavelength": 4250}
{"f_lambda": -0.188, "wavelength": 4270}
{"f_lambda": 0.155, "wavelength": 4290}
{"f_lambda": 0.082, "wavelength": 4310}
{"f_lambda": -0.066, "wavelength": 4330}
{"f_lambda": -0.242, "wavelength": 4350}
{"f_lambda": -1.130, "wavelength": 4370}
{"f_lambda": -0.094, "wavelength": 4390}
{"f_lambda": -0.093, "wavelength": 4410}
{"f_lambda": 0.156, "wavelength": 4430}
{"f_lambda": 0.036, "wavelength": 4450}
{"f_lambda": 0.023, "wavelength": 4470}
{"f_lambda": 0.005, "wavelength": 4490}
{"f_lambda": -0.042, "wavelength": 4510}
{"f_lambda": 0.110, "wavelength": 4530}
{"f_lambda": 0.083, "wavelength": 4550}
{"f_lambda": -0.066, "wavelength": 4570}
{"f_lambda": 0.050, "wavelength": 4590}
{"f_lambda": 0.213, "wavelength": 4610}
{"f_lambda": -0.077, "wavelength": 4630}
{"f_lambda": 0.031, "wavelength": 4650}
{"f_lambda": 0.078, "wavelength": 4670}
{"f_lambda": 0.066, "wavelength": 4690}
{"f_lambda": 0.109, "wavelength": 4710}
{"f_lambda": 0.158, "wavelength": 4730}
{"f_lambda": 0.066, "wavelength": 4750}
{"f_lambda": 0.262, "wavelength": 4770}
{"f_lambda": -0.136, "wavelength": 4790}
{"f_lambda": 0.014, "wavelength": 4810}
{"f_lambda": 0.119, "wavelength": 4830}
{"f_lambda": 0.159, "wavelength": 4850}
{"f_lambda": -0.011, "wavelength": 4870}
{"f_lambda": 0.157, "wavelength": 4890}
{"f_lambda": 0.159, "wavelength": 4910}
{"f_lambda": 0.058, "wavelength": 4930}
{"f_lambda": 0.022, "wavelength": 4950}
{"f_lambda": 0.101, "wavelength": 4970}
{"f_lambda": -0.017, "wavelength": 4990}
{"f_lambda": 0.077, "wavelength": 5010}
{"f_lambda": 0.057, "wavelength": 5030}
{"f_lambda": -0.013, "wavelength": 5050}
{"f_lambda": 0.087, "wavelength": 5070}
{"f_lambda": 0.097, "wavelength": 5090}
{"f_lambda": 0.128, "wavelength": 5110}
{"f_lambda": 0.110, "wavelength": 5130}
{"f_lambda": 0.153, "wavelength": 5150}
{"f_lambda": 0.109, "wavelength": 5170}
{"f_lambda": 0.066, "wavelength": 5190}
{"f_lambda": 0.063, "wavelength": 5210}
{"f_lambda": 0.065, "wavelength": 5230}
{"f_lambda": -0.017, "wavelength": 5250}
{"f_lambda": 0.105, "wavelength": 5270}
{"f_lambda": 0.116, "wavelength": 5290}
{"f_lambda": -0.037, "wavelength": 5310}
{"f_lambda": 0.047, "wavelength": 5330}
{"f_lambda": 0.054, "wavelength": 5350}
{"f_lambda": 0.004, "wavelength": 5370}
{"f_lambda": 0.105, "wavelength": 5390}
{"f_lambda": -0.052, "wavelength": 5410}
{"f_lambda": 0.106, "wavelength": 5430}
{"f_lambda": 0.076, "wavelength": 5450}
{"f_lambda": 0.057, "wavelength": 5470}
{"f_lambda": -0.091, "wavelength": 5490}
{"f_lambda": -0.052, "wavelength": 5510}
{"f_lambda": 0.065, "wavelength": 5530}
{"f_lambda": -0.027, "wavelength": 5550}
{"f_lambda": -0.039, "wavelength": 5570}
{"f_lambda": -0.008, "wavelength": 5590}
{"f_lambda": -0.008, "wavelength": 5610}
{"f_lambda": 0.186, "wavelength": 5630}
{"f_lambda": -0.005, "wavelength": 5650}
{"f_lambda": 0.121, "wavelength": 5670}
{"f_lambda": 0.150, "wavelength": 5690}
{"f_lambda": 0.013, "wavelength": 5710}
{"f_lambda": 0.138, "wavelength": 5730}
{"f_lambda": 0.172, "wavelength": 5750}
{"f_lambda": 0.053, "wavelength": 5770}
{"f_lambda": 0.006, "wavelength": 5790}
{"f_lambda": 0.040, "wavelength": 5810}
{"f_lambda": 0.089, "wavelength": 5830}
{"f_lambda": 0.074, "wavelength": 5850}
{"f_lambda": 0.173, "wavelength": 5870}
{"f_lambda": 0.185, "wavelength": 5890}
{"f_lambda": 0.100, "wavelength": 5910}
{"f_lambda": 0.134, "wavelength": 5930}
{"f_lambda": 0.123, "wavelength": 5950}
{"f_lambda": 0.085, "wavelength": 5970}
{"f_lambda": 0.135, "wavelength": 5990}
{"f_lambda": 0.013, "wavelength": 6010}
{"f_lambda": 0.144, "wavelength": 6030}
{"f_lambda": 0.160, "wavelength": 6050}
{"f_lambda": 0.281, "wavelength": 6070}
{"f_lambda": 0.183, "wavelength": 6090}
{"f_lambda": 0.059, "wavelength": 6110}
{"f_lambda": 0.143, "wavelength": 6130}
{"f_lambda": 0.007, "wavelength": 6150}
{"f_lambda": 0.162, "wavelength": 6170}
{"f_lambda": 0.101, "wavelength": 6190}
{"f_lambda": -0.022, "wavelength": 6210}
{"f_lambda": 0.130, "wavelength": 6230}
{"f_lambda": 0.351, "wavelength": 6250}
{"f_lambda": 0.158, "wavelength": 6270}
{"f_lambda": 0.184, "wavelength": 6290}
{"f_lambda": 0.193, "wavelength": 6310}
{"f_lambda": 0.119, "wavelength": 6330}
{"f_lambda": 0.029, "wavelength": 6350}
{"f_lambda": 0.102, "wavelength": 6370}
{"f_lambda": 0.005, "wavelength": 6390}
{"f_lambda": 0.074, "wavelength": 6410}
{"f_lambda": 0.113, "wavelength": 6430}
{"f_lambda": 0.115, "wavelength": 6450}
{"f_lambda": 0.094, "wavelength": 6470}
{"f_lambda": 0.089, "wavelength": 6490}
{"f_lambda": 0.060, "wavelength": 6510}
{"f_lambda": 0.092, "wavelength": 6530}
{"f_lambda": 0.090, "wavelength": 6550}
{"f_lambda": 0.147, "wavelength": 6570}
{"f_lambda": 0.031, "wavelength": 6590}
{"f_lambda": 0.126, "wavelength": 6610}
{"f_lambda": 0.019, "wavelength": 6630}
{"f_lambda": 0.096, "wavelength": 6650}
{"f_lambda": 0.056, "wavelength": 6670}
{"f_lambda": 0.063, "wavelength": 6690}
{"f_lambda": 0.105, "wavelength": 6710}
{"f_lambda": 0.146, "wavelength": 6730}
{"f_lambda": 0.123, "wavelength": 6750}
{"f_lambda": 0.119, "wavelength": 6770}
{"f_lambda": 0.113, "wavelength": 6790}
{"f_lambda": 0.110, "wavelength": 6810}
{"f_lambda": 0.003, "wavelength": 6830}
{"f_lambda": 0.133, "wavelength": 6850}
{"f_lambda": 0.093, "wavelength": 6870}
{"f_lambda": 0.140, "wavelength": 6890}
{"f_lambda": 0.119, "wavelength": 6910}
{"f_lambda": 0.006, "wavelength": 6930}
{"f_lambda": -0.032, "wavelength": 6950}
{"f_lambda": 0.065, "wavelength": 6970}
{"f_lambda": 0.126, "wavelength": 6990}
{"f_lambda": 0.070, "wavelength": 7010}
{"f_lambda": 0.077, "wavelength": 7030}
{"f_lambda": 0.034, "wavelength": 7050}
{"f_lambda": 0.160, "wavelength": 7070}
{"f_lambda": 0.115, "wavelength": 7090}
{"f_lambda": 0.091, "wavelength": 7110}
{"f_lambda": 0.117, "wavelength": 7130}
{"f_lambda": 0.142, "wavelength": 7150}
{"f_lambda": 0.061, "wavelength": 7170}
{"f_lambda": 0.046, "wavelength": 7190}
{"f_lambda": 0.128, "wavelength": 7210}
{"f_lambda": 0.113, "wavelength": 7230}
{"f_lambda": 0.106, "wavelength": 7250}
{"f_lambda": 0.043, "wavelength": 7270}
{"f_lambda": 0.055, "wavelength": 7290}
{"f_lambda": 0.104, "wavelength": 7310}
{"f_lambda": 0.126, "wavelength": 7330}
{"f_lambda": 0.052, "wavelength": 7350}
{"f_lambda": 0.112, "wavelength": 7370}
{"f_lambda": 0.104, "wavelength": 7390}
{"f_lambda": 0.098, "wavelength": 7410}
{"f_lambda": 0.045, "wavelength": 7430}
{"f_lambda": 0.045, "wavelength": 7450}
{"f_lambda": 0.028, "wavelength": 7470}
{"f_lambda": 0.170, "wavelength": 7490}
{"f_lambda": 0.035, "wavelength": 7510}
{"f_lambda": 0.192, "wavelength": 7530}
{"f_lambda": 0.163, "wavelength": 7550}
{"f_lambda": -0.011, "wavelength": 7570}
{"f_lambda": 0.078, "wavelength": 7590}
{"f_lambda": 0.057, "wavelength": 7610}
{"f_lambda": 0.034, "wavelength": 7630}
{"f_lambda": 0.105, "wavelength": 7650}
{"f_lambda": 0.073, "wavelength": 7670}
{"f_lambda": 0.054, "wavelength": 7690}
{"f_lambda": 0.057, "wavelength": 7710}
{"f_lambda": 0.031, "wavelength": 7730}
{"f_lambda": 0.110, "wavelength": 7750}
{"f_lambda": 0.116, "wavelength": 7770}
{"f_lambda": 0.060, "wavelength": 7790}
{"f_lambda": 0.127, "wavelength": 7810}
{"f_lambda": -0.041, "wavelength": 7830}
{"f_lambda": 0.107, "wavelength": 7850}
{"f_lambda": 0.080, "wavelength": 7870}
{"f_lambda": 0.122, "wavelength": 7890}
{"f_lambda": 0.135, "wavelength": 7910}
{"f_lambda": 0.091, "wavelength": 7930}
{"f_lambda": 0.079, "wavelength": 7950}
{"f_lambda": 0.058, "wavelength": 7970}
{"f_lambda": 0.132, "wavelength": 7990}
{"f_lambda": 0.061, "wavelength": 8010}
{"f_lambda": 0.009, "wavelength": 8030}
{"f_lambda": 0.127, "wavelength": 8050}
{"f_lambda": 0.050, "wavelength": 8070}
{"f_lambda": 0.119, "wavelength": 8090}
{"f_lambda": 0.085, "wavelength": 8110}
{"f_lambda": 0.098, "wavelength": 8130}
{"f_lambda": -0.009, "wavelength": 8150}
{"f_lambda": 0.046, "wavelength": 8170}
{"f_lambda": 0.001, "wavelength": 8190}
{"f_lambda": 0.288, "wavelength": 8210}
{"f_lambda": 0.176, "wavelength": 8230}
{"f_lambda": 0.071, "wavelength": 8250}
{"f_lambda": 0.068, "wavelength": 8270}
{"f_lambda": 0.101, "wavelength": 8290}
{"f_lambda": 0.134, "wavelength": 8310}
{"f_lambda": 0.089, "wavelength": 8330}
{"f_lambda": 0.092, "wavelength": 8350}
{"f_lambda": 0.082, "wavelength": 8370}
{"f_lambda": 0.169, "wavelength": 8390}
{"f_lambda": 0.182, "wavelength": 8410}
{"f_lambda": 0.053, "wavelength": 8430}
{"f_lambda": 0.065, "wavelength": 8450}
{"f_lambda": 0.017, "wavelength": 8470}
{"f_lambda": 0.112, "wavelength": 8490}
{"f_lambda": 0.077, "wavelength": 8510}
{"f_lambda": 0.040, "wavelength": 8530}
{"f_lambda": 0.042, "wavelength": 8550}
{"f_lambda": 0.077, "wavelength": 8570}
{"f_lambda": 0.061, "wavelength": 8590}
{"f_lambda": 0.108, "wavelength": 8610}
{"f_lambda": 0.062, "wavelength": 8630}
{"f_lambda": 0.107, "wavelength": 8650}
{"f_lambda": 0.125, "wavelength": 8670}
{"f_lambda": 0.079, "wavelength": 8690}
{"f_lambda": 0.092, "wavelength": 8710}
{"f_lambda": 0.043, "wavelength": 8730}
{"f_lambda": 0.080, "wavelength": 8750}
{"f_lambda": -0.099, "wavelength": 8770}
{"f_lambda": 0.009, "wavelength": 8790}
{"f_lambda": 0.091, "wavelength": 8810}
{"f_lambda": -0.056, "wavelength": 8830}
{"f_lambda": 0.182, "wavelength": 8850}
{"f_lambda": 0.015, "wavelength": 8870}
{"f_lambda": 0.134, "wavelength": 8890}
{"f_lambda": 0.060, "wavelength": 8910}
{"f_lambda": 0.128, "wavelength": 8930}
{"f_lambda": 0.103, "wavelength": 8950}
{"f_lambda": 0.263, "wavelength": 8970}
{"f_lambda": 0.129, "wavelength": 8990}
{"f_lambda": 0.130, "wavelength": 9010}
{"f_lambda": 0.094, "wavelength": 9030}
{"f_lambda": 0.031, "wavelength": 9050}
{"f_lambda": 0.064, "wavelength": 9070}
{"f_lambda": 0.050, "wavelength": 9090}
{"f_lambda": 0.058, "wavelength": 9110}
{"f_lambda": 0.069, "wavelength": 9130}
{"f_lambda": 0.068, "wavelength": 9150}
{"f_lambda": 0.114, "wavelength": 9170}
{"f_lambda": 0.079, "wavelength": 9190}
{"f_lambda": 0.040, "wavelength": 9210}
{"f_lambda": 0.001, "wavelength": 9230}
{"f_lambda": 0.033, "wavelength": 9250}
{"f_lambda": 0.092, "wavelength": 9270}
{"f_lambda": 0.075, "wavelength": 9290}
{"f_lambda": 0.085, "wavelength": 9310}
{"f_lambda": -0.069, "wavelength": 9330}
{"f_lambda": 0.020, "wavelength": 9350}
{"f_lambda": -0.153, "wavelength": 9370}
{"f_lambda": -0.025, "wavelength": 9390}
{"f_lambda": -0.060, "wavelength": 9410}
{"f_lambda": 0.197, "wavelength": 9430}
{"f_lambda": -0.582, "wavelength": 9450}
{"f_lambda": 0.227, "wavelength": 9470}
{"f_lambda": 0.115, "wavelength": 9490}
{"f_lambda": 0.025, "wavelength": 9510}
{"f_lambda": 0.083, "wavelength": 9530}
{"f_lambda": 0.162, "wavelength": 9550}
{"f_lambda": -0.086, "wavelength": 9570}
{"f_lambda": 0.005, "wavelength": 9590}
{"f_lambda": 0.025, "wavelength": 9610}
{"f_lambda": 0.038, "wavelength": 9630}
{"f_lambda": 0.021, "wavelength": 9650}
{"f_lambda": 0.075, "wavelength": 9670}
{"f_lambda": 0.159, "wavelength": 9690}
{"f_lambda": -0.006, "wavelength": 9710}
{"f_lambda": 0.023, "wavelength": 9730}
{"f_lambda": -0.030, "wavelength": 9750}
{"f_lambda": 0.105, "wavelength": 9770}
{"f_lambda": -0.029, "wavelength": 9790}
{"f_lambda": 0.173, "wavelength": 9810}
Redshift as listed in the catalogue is 0.25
